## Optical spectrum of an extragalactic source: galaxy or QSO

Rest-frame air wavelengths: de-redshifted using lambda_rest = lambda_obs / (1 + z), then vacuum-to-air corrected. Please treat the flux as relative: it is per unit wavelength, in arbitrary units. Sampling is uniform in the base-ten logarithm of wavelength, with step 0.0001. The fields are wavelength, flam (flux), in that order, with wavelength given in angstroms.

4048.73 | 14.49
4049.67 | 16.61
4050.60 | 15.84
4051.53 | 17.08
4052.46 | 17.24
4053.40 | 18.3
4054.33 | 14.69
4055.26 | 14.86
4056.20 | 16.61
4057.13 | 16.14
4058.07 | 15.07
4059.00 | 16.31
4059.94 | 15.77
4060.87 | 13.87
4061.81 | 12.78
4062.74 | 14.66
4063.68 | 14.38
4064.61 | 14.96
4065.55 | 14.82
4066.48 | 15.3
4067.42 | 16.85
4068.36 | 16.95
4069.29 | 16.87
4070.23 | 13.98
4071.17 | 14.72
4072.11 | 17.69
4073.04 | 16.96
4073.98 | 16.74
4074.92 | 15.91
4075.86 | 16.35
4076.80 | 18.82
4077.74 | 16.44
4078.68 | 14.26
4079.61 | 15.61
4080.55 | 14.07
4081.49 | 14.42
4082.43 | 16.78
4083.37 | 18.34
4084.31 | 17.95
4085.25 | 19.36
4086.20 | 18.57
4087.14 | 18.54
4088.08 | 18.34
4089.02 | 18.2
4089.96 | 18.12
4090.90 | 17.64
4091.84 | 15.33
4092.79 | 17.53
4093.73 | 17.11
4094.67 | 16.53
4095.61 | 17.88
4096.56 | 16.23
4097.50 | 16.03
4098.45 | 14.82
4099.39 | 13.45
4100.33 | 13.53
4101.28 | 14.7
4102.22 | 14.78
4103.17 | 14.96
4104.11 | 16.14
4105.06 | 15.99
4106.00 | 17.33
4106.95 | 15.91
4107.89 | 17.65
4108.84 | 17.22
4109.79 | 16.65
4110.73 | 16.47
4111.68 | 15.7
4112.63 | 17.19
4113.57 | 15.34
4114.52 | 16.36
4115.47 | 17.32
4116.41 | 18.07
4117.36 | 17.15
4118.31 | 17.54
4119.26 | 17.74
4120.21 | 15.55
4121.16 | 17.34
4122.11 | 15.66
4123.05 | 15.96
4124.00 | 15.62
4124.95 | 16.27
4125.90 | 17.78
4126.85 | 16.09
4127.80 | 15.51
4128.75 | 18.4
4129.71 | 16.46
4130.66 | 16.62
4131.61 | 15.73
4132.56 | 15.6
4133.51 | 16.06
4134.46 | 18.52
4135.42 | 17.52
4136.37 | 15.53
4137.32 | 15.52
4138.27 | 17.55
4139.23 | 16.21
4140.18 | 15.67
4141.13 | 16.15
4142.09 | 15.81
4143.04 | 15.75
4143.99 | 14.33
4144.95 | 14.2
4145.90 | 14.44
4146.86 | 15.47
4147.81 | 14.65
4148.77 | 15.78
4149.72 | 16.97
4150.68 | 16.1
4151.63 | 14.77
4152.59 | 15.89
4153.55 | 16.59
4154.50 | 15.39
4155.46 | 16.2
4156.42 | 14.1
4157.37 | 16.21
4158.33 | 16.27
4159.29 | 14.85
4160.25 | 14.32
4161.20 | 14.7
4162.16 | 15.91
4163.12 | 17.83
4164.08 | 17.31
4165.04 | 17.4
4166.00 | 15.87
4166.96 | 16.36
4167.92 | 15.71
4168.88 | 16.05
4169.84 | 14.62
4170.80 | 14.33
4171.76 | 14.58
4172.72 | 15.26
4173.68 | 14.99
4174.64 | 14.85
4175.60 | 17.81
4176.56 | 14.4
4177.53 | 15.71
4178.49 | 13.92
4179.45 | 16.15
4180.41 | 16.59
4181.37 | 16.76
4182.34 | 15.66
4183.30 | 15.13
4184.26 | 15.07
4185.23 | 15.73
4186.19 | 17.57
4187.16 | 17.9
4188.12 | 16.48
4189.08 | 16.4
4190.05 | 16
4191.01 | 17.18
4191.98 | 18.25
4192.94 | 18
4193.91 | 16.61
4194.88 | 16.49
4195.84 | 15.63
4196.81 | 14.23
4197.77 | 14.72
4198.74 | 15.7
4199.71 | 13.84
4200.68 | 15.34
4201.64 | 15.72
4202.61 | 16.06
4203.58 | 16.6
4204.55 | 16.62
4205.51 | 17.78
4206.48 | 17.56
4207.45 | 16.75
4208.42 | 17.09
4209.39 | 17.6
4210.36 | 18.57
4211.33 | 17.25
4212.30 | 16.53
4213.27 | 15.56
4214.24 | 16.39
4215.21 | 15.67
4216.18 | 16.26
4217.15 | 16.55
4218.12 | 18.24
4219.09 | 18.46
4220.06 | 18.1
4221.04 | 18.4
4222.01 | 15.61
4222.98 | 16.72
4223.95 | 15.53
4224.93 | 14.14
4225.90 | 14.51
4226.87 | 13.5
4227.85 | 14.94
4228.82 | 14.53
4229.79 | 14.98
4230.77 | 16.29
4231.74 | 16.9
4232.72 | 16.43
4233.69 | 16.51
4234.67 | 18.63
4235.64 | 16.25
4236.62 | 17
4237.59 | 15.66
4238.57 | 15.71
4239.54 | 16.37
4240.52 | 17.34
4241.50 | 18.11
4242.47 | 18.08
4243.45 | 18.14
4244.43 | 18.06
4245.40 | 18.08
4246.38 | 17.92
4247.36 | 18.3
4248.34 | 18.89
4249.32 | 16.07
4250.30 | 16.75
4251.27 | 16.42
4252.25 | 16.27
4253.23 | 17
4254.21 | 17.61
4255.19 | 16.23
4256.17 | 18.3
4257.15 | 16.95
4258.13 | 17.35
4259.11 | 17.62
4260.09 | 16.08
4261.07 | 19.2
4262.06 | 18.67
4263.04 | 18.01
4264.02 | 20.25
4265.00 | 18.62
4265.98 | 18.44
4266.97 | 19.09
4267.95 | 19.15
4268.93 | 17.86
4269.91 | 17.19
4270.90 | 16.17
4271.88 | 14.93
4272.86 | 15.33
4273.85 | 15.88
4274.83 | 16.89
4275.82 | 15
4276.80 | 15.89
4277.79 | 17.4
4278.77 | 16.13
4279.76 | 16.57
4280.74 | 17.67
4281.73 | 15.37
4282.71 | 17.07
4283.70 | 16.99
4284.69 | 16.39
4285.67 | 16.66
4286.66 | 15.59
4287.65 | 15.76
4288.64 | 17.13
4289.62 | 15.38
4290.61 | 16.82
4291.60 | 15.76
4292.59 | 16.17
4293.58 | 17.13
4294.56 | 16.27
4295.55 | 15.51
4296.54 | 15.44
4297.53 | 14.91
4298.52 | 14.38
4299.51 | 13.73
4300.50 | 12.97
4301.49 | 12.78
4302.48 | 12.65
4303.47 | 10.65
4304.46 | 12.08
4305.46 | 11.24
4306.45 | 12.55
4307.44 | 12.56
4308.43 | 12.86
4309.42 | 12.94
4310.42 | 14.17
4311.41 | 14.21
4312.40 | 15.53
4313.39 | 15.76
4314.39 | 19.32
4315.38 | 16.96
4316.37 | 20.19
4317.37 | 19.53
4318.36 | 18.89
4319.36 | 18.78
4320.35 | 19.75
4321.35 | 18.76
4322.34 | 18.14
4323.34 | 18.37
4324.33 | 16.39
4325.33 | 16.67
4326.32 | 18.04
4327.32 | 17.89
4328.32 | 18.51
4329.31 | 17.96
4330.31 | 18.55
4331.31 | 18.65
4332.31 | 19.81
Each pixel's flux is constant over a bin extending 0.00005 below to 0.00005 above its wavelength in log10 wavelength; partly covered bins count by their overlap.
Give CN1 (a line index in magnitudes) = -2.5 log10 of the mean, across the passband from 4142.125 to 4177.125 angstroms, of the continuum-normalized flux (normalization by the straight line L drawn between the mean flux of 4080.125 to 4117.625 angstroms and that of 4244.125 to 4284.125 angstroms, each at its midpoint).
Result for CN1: 0.09 mag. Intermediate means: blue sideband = 16.6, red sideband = 17.3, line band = 15.6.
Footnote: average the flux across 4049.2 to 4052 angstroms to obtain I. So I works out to 16.5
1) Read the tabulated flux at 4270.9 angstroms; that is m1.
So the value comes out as 16.17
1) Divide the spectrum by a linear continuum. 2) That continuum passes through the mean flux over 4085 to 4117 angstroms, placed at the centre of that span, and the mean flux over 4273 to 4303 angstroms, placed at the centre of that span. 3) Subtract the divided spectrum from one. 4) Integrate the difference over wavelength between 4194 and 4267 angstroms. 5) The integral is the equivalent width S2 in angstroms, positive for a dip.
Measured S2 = -3.73 angstroms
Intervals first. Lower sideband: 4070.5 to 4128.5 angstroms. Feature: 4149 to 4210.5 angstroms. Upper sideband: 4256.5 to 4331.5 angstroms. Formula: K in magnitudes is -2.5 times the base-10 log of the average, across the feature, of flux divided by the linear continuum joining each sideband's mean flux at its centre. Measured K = 0.03 mag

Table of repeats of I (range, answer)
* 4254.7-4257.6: 17.2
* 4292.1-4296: 16.3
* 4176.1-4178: 15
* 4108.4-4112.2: 16.5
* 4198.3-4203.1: 15.3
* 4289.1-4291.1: 16.2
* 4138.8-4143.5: 15.9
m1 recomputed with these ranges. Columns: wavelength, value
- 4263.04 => 18.01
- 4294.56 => 16.27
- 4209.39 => 17.6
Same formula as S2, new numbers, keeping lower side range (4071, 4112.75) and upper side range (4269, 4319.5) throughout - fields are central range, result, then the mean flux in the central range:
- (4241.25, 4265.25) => -3.0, 17.7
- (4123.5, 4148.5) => 0.4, 16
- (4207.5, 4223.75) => -1.1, 17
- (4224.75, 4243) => -0.3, 16.1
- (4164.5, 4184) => 0.6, 15.6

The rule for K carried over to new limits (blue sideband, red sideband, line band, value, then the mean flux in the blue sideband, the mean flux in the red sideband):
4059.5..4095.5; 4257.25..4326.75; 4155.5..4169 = 0.03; 16.4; 16.3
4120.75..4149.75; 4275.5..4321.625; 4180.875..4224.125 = -0.04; 16.1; 15.7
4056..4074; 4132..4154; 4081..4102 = -0.07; 15.5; 15.9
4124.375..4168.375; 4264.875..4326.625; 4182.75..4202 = -0.01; 16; 16.1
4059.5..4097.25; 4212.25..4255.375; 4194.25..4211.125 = 0.02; 16.4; 16.7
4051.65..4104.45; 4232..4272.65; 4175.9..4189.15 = 0.06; 16.1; 17.4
